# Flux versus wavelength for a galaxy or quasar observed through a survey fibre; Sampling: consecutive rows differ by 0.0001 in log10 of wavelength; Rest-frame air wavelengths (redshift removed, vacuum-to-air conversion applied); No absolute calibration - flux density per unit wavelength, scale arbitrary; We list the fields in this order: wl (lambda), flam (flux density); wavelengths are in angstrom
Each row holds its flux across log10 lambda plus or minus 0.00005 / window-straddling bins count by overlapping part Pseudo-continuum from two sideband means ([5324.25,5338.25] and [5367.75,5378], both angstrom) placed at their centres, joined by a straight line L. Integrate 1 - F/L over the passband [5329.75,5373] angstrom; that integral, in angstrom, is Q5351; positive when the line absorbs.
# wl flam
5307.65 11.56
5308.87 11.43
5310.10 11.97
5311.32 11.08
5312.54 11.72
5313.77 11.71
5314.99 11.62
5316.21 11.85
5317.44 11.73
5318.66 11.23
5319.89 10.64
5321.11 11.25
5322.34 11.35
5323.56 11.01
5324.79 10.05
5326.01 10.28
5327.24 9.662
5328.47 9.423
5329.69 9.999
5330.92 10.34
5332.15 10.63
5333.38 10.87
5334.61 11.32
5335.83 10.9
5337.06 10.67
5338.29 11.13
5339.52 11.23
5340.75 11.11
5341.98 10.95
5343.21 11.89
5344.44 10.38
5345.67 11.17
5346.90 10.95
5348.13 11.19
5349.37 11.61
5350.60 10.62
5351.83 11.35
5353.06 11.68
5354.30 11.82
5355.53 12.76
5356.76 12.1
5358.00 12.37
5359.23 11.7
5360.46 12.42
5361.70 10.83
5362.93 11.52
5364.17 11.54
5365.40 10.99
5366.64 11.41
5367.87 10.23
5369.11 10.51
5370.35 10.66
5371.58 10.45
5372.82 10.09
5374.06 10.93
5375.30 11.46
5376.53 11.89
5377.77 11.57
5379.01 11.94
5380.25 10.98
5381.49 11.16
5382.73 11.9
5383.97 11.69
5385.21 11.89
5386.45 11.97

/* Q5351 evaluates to -2.2 angstrom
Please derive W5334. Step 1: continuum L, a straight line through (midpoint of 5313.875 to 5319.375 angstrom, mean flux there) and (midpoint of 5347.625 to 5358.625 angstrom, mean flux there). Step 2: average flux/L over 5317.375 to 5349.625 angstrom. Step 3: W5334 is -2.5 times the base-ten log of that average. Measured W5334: 0.08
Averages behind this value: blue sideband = 11.6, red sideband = 11.7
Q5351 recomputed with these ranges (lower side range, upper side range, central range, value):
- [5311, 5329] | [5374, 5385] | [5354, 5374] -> 0.1 angstrom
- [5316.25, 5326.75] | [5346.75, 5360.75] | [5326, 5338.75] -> 0.9 angstrom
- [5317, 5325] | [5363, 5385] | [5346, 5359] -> -0.6 angstrom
